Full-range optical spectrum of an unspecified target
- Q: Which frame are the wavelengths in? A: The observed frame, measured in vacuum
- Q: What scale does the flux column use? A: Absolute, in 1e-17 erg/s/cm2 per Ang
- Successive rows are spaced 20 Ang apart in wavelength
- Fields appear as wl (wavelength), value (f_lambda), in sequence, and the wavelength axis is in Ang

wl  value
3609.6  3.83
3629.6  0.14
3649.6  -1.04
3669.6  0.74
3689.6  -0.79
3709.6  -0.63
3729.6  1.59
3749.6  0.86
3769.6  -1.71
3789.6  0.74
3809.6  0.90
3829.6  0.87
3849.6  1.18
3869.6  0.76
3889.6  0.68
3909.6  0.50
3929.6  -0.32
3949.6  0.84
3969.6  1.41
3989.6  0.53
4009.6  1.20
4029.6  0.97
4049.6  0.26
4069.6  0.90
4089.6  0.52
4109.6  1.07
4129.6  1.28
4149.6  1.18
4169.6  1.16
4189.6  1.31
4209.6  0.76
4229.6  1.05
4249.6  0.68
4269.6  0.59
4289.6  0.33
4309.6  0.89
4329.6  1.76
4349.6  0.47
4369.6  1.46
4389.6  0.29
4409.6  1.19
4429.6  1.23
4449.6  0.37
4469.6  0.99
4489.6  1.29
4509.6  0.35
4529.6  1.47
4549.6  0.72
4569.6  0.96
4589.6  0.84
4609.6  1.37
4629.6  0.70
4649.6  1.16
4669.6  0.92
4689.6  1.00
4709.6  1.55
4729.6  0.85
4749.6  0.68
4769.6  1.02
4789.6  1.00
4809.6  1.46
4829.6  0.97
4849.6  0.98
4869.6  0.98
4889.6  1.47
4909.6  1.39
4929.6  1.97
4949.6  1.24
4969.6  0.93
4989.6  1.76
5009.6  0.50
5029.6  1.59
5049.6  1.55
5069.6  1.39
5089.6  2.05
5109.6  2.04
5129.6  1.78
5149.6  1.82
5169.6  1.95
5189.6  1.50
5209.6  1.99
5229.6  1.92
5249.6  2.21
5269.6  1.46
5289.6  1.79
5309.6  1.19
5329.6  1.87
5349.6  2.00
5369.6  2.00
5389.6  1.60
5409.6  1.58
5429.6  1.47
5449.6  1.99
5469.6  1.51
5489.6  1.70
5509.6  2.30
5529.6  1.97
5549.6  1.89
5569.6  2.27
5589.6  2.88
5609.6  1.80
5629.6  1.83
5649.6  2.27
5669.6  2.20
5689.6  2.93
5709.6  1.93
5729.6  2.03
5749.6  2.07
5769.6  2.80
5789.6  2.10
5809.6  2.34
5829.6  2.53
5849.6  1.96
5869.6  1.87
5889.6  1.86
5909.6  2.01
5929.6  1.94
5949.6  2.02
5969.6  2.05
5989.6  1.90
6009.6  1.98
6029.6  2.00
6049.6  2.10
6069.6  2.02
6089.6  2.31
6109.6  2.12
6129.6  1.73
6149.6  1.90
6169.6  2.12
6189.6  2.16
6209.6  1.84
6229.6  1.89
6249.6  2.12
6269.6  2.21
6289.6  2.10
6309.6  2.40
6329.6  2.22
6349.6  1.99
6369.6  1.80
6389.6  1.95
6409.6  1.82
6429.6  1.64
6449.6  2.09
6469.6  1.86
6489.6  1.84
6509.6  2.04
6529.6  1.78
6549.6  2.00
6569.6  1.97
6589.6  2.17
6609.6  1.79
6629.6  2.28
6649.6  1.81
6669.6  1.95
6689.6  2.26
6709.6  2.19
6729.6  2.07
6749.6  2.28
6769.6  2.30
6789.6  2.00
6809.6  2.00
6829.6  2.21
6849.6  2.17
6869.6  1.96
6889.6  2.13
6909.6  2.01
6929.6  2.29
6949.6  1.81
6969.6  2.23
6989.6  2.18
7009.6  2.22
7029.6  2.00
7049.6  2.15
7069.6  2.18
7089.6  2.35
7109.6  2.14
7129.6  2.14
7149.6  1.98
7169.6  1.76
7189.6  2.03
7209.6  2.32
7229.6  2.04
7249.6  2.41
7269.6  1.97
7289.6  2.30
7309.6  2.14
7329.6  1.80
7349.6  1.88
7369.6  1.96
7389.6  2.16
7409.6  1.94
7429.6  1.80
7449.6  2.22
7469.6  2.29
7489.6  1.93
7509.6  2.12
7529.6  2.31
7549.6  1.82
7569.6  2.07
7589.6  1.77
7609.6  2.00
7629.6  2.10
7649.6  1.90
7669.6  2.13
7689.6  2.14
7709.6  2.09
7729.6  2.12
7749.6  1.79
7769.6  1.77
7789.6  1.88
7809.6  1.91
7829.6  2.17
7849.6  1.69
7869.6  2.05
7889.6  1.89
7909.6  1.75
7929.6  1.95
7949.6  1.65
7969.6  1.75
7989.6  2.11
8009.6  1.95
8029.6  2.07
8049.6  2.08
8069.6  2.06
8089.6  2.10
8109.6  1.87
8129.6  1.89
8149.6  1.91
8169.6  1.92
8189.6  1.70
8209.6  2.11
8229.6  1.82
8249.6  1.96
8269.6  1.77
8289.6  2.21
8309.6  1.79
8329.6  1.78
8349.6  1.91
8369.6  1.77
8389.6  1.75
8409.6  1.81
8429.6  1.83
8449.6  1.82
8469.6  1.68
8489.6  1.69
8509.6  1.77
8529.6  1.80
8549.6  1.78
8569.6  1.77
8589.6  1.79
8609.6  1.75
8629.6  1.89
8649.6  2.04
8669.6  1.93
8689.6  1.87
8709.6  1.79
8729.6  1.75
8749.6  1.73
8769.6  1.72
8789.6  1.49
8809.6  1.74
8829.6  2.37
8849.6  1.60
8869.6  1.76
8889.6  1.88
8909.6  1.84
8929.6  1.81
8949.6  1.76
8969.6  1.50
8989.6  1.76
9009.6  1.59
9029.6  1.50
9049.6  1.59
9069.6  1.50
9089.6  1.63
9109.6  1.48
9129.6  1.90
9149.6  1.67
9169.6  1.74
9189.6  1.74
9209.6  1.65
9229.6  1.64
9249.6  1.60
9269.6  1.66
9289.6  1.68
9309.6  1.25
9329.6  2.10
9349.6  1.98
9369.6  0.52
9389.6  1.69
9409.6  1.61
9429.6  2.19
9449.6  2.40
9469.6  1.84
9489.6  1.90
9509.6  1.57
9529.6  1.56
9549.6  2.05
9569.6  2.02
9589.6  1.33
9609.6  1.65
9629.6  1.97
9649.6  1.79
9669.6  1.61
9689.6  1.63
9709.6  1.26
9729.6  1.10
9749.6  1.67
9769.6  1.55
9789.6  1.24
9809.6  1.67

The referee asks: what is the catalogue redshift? 0.26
